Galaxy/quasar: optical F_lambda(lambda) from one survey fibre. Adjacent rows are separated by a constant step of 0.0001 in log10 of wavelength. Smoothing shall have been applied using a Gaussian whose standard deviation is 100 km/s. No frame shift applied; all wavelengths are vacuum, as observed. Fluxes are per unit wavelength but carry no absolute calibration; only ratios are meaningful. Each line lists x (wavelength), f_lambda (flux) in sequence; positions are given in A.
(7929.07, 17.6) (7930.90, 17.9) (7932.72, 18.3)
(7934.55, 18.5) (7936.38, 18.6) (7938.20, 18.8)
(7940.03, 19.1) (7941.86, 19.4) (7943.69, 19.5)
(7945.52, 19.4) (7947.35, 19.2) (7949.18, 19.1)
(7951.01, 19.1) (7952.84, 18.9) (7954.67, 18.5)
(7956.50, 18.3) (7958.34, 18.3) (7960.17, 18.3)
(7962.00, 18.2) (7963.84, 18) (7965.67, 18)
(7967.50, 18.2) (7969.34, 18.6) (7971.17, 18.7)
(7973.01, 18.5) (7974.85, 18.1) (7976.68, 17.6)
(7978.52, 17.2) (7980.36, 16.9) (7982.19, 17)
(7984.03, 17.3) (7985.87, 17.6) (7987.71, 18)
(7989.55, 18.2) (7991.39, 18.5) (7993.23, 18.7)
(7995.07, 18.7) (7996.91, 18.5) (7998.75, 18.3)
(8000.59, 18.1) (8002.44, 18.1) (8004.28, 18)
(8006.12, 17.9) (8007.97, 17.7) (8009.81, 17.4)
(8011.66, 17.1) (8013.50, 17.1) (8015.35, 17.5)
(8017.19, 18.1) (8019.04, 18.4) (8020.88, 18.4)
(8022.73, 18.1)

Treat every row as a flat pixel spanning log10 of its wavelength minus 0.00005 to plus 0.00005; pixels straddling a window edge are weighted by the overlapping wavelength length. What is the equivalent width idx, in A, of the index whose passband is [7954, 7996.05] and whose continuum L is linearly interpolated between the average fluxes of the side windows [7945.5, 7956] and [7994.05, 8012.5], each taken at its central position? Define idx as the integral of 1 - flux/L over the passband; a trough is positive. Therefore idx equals 1.0 A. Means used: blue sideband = 19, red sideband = 18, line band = 18.1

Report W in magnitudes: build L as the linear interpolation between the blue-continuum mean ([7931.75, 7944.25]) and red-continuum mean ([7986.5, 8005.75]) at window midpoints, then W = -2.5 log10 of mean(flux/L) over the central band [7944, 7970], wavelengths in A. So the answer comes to 0.00 mag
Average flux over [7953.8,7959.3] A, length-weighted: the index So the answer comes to 18.4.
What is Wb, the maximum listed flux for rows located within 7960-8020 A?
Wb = 18.7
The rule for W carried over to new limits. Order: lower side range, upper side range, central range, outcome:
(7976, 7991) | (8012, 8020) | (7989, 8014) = -0.02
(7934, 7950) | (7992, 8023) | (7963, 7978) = 0.02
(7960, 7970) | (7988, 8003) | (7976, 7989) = 0.06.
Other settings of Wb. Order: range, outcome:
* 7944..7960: 19.4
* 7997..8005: 18.3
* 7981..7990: 18.2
